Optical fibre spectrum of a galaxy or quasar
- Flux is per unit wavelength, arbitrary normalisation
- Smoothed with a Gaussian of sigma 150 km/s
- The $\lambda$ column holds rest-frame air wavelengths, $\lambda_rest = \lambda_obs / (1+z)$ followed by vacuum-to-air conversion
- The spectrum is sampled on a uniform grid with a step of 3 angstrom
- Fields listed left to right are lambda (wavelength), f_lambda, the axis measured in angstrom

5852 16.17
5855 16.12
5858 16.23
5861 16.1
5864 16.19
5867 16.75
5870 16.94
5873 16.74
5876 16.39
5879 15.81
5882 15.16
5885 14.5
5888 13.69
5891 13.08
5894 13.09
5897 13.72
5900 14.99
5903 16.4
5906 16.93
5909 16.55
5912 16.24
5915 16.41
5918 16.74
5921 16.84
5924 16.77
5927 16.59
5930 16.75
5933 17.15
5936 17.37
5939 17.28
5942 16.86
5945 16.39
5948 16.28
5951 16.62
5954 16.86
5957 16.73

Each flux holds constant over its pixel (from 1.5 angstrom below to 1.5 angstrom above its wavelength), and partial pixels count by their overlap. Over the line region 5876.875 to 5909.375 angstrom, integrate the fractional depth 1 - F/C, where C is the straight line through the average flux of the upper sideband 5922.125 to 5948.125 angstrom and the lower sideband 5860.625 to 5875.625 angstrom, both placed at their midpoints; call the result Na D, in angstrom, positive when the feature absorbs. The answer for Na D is 3.5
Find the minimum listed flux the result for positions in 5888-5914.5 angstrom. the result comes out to 13.08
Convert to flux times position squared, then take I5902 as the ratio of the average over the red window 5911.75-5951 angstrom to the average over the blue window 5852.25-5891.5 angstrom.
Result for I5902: 1.09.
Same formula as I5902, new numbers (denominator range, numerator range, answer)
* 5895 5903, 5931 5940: 1.19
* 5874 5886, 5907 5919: 1.07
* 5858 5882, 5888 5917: 0.94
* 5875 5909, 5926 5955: 1.14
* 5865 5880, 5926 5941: 1.05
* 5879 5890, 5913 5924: 1.16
